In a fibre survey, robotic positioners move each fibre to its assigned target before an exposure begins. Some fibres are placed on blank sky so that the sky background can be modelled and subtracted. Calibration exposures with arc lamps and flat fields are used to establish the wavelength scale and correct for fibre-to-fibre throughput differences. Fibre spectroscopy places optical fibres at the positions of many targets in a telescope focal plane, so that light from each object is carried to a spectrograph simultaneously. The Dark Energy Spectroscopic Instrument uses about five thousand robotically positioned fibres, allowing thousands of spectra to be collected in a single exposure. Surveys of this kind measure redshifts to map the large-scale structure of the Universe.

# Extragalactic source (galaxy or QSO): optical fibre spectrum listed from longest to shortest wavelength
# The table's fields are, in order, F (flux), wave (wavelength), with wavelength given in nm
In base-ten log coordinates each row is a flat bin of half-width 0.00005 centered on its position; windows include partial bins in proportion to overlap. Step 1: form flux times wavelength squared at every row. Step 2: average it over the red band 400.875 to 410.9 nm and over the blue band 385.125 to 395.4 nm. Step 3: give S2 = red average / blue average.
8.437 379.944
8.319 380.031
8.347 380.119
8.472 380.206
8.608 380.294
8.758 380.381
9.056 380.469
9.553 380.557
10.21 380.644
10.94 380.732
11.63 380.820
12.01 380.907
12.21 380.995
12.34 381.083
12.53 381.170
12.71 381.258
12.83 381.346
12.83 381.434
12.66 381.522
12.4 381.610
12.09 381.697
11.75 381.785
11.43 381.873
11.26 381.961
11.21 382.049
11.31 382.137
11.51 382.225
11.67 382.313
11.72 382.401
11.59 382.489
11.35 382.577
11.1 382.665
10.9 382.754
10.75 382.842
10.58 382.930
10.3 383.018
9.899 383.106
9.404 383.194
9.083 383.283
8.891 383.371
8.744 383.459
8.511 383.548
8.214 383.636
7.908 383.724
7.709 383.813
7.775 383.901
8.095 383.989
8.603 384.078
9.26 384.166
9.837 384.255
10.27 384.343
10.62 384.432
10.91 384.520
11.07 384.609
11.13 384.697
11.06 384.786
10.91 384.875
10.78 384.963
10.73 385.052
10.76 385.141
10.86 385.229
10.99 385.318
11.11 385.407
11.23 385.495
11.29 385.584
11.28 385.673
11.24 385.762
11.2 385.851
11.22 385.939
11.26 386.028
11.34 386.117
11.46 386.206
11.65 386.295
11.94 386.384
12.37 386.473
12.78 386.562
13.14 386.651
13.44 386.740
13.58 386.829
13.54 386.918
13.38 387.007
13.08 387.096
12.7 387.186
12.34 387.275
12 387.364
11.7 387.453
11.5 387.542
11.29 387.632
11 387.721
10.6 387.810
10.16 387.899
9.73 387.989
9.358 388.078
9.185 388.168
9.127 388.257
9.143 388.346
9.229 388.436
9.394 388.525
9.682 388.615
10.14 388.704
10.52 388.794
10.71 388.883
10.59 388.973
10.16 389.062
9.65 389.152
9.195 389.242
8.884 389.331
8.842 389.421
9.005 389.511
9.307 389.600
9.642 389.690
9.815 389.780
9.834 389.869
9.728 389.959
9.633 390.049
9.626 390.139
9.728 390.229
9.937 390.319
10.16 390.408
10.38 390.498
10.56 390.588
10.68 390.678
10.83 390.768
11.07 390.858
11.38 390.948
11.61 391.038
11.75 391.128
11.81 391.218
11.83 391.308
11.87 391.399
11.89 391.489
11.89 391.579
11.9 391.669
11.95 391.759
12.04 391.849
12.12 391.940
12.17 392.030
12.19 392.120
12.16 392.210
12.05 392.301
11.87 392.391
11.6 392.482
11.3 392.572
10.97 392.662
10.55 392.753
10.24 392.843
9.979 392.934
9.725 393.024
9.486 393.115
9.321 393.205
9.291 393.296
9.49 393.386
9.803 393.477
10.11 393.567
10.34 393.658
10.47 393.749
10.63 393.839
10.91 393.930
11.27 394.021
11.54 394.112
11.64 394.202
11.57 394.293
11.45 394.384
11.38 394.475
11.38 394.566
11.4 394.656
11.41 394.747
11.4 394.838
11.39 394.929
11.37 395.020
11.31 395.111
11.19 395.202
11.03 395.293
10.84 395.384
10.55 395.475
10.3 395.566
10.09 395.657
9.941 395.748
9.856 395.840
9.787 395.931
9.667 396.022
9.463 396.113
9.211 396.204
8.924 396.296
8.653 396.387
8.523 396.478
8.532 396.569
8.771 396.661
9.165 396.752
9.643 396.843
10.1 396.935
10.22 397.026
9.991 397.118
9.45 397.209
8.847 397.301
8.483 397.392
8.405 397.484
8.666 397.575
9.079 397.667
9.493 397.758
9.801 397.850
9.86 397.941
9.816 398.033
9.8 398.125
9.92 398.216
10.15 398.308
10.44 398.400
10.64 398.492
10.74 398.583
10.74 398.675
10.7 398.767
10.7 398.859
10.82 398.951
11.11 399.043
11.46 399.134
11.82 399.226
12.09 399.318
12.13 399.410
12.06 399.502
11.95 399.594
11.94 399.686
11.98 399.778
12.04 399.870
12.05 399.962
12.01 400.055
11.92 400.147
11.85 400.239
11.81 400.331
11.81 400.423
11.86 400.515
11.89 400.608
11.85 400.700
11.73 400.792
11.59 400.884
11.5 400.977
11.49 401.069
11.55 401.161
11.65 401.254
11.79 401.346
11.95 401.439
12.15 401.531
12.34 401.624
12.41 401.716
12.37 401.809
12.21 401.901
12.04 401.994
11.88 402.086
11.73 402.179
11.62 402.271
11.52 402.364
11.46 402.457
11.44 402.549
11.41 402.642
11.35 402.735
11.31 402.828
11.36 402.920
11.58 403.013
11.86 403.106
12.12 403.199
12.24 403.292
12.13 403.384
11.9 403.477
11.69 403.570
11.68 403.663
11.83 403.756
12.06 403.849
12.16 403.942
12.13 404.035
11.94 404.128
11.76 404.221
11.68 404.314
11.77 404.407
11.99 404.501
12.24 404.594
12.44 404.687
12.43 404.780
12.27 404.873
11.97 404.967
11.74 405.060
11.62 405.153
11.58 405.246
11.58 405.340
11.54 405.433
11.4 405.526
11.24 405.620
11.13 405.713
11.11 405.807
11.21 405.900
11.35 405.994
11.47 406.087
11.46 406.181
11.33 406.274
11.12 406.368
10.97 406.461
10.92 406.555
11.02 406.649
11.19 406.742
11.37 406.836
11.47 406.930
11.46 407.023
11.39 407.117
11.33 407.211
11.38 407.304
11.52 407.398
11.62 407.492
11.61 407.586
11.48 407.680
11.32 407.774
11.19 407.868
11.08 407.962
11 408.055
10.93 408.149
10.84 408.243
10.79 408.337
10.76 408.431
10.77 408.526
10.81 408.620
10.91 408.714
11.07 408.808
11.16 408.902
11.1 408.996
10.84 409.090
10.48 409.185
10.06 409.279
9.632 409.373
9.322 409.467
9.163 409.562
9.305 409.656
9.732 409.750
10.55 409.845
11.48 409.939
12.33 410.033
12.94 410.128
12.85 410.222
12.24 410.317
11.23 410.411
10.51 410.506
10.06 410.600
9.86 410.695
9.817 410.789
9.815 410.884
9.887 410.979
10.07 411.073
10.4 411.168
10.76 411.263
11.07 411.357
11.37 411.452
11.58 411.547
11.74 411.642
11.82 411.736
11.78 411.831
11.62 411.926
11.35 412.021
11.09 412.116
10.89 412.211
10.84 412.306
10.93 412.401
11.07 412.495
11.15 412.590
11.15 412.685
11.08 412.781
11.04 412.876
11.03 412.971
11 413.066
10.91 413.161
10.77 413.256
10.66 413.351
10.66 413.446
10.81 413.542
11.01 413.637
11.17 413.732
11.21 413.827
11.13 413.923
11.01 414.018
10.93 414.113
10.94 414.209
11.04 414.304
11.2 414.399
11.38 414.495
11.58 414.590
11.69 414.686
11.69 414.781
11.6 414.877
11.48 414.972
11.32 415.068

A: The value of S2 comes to 1.12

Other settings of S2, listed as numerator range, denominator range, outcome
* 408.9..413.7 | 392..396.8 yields 1.12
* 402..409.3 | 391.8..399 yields 1.17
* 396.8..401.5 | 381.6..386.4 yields 1.12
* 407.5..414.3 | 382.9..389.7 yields 1.17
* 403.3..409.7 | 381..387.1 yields 1.15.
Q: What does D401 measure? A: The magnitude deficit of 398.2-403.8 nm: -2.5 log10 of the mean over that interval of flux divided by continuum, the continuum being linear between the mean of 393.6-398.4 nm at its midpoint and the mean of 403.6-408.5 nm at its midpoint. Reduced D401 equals -0.08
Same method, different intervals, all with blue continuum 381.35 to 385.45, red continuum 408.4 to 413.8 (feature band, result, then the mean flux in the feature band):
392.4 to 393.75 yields 0.04 mag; 10.2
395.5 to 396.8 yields 0.14 mag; 9.37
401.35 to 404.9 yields -0.11 mag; 11.9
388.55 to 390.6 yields 0.08 mag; 9.8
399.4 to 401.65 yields -0.11 mag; 11.9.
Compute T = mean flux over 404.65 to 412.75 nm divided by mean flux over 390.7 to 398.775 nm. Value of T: 1.06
